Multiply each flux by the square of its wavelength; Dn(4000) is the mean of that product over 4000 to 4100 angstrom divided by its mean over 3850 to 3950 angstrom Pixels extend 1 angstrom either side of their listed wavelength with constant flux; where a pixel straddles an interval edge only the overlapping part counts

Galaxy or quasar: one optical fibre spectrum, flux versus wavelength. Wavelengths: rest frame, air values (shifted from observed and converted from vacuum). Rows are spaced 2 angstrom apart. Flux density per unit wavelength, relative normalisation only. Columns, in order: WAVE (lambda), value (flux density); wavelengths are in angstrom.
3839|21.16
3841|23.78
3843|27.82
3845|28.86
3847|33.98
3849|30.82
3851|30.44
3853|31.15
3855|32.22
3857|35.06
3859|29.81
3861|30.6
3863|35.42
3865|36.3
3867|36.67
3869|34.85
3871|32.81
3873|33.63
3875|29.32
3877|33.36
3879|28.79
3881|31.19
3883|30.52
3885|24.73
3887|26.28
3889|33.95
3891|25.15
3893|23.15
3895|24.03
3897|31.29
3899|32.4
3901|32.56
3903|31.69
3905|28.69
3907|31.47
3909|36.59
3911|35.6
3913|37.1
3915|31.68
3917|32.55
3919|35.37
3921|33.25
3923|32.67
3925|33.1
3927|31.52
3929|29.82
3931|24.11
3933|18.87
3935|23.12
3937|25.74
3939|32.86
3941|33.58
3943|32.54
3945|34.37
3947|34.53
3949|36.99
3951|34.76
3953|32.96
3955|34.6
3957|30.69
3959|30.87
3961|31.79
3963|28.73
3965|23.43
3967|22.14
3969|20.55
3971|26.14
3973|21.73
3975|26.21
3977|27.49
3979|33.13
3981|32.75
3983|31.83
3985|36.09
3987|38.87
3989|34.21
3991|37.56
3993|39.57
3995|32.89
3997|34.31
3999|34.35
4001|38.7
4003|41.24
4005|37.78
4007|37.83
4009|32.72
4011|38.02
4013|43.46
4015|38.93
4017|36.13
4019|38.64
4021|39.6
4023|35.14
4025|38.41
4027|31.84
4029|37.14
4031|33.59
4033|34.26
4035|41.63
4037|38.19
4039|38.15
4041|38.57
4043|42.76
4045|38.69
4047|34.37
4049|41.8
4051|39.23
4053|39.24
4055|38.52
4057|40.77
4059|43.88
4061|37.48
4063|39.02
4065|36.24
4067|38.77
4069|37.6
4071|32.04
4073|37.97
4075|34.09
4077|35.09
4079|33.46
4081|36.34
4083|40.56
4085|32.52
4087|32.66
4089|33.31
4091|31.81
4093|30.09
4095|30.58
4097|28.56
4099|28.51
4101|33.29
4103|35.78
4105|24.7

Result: 1.27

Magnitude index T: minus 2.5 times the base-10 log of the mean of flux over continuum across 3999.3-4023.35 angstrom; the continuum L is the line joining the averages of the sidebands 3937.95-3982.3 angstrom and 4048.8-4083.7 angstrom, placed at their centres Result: -0.13 mag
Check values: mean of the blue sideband 30.1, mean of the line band 38.2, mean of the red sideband 37.8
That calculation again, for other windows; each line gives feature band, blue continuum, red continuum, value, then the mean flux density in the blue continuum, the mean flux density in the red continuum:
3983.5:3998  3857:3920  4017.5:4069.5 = -0.004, 31.6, 38.2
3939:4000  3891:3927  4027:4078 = 0.087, 31.8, 37.8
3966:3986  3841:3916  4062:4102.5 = 0.174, 31.2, 34.1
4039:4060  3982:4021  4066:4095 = -0.120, 37.1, 34.6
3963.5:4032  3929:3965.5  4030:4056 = 0.027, 30.3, 38.4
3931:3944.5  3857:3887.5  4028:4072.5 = 0.227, 31.8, 38.3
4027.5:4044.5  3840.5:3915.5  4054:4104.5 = -0.110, 31.2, 35.1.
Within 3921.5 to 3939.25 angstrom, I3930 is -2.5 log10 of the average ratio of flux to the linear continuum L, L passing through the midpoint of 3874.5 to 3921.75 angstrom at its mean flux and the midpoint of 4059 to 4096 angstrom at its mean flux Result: 0.14 mag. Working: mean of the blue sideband 30.9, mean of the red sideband 35.2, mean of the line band 27.9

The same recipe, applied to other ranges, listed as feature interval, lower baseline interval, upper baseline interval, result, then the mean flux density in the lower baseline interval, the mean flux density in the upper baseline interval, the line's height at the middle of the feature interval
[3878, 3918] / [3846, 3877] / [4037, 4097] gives 0.105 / 32.9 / 36.6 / 33.6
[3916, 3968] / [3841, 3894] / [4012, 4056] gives 0.118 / 30.9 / 38.1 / 34.1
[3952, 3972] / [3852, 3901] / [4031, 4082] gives 0.210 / 31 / 37.8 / 34.2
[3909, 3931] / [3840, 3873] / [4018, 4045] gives 0.032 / 32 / 37.6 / 34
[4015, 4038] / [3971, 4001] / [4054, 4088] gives -0.063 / 32.9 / 36.9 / 34.8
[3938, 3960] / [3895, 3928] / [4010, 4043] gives 0.026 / 32.7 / 37.8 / 34.4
